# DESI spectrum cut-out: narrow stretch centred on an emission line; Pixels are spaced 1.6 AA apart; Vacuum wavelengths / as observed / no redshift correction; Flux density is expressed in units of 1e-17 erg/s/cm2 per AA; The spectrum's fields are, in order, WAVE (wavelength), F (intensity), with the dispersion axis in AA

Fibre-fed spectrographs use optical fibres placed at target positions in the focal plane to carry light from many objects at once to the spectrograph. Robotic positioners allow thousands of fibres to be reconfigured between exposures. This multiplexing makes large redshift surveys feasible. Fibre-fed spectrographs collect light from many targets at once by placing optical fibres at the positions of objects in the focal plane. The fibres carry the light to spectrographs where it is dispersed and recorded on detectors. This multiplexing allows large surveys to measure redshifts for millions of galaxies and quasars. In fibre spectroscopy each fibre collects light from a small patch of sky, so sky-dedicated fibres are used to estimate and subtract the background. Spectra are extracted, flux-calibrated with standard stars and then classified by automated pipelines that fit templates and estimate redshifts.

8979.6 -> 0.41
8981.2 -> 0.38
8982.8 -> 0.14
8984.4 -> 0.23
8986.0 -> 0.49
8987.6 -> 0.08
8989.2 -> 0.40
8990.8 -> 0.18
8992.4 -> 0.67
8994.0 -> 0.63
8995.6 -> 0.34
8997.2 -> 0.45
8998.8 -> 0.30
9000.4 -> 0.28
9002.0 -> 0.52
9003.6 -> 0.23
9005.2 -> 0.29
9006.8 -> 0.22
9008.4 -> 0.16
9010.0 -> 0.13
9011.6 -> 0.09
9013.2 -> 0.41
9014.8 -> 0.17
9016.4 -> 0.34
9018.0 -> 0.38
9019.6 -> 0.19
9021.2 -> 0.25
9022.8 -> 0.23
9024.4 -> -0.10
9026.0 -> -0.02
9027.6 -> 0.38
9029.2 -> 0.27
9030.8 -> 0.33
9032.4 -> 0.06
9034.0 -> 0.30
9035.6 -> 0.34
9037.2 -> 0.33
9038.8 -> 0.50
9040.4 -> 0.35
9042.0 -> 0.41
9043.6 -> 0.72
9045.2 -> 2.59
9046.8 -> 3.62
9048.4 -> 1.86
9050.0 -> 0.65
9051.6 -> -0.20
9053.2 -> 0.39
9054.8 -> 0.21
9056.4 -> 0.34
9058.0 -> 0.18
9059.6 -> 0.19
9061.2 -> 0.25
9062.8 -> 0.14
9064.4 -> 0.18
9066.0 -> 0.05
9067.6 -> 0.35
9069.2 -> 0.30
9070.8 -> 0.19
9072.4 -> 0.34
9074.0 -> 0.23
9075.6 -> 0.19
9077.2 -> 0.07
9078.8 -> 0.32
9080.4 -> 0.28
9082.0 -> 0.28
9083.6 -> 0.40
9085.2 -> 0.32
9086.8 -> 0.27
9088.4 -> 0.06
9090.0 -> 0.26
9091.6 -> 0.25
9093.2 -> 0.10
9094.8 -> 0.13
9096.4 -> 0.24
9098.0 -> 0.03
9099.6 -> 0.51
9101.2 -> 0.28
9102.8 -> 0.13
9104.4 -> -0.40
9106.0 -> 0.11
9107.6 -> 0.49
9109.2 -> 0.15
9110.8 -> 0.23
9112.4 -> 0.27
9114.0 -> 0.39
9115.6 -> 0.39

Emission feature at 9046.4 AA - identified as H-beta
